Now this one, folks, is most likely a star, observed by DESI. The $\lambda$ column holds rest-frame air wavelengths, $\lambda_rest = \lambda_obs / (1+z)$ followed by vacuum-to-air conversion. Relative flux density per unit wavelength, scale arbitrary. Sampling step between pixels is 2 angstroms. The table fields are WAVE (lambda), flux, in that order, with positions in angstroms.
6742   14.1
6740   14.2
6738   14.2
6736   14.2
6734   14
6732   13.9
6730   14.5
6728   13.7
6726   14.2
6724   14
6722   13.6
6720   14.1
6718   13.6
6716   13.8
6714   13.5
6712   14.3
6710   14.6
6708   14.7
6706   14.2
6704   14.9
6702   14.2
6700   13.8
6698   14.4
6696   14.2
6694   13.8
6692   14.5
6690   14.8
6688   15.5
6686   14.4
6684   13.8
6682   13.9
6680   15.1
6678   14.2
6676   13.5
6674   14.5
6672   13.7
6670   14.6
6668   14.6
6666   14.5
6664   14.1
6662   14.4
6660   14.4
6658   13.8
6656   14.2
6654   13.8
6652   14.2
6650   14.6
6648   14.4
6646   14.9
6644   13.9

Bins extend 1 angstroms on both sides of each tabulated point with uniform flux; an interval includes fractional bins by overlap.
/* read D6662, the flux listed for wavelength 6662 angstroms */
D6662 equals 14.4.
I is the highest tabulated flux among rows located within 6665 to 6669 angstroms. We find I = 14.6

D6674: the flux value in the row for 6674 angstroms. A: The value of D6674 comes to 14.5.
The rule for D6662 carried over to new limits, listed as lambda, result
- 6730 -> 14.5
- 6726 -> 14.2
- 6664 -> 14.1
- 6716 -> 13.8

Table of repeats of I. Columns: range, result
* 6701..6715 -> 14.9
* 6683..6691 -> 15.5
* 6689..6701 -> 14.8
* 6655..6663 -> 14.4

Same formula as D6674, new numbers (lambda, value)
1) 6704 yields 14.9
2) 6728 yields 13.7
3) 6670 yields 14.6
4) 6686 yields 14.4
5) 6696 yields 14.2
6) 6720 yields 14.1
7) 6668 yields 14.6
